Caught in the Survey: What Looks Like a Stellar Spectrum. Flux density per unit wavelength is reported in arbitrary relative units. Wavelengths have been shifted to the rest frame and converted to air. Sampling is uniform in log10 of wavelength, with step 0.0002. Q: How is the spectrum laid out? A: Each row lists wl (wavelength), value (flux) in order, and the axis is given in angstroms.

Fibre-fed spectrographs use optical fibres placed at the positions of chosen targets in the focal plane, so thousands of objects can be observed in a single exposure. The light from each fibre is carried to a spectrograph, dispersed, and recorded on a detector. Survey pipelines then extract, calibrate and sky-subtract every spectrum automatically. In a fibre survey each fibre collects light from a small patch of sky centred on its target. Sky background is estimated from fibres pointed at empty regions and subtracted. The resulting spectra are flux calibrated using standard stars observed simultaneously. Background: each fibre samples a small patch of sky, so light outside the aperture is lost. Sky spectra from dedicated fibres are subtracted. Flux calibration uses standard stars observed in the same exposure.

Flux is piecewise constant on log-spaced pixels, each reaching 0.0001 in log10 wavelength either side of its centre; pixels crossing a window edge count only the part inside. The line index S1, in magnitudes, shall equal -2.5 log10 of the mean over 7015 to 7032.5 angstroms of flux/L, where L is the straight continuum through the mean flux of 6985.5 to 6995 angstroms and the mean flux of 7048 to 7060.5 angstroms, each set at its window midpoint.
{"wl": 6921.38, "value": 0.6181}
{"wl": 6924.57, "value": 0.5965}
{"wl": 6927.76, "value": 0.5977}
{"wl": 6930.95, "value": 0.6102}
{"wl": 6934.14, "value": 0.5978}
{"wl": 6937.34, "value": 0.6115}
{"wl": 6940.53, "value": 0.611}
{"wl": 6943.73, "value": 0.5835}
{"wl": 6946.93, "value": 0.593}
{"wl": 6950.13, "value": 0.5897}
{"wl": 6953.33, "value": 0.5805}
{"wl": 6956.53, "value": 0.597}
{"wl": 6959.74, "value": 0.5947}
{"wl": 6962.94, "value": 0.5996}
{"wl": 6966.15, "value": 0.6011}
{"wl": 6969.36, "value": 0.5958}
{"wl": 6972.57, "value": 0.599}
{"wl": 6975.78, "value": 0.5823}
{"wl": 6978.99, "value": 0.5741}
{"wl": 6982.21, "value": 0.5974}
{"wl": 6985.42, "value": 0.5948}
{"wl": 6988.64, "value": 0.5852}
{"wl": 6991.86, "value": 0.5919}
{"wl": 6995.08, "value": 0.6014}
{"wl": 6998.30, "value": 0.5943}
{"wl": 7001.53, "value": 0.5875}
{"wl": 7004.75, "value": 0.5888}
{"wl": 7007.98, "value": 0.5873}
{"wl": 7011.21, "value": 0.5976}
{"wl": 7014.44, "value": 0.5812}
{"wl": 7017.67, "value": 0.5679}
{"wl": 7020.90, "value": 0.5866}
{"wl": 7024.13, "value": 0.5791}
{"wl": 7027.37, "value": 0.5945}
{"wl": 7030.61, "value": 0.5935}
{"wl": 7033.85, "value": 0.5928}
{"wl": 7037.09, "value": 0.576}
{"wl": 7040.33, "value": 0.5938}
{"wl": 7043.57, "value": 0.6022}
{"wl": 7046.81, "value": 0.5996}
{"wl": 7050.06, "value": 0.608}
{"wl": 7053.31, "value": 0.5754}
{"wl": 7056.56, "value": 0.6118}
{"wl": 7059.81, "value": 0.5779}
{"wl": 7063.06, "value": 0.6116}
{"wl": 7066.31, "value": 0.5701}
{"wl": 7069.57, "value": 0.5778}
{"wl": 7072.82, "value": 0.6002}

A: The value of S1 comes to 0.016 mag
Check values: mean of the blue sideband 0.591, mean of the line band 0.584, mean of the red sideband 0.594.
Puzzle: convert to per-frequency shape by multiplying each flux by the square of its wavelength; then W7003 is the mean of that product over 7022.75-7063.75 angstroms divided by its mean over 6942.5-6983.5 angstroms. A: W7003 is 1.03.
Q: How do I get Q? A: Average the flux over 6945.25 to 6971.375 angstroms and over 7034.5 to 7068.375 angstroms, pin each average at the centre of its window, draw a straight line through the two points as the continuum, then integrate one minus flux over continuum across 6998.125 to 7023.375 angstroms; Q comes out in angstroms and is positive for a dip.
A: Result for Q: 0.3 angstroms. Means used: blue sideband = 0.594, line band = 0.586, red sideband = 0.592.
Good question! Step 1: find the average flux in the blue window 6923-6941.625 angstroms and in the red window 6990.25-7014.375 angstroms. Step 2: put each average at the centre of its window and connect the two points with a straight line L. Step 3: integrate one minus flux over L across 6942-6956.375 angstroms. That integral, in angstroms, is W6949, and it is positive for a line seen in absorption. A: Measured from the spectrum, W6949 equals 0.3 angstroms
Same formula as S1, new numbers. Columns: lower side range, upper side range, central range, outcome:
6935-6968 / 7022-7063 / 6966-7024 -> 0.01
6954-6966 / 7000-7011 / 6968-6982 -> 0.01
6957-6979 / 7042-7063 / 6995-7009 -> 0.01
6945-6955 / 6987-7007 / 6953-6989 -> -0.01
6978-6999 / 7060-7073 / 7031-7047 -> -0.01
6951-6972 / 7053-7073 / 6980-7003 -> 0.00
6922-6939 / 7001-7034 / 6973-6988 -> 0.01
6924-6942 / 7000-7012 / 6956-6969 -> 0.00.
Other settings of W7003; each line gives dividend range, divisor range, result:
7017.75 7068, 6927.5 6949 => 1.01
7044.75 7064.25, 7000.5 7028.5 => 1.03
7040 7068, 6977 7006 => 1.02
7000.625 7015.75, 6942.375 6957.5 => 1.02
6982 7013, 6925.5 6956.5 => 1.01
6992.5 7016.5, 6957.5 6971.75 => 1.00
